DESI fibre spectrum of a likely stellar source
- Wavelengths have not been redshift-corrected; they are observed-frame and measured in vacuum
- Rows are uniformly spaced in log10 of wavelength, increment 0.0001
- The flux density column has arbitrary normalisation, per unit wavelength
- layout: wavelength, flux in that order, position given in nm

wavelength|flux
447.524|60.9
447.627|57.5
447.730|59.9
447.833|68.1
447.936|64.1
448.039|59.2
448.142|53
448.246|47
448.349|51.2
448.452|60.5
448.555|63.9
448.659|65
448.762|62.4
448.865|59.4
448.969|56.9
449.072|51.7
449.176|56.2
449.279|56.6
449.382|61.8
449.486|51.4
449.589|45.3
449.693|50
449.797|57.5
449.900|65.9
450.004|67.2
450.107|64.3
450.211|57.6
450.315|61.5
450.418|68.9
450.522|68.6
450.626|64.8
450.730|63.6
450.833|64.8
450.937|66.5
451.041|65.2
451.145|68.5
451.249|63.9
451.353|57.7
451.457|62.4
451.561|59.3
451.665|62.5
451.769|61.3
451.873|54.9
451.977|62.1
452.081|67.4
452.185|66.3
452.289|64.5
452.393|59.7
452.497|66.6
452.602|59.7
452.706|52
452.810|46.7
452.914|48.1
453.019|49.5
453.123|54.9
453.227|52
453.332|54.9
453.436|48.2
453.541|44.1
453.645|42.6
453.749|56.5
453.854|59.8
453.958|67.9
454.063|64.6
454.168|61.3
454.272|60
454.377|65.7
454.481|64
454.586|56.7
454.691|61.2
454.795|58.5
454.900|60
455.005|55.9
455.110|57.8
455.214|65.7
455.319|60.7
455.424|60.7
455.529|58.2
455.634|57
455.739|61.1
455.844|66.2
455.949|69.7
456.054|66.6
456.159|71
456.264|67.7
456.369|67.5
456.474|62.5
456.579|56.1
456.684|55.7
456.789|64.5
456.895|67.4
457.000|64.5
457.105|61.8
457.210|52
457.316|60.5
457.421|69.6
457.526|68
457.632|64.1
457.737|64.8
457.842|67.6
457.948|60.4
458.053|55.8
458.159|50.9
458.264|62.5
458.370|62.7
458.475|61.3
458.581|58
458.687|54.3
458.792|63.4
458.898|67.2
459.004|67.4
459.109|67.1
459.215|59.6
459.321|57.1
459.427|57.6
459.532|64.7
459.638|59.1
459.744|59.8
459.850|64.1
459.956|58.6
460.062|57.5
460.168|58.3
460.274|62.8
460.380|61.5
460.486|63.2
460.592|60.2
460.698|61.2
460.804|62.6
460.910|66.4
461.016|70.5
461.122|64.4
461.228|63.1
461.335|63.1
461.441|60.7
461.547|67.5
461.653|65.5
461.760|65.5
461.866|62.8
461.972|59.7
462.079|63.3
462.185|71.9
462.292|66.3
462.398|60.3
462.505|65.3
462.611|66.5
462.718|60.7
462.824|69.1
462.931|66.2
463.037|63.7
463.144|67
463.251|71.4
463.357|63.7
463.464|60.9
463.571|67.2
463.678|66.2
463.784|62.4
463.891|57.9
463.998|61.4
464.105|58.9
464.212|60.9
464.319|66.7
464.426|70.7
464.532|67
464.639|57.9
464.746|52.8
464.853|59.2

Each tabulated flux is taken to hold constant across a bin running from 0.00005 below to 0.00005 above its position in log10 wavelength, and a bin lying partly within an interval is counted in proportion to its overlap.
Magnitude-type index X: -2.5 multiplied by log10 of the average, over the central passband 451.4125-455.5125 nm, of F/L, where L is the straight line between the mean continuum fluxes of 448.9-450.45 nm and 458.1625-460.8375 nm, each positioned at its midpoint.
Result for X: 0.02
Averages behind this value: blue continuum 58.1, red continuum 61.1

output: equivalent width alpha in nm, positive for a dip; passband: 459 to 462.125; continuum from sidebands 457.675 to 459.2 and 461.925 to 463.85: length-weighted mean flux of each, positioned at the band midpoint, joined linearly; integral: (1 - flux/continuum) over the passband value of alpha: 0.04 nm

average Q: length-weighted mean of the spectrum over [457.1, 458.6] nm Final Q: 61.4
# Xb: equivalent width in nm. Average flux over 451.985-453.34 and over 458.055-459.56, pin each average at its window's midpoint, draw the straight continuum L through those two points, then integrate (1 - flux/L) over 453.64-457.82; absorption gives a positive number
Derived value -0.22 nm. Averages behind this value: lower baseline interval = 57.3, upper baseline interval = 60.7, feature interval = 62.2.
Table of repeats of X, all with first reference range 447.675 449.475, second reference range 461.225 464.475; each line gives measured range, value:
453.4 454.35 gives 0.08 mag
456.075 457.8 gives -0.03 mag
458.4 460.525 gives 0.03 mag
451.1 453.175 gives 0.01 mag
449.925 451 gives -0.10 mag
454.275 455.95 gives 0.01 mag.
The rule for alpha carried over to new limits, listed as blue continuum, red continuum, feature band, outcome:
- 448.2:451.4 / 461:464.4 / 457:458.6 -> 0.033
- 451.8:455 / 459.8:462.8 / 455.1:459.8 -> -0.126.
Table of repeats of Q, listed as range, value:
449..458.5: 60.4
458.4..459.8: 61.3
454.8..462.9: 62.6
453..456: 58.6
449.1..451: 60.6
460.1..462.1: 63.2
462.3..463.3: 65.6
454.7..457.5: 62.3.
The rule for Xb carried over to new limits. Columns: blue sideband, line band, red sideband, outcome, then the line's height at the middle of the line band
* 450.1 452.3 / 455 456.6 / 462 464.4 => 0.02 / 63.8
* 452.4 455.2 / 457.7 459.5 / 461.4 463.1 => 0.01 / 61.3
